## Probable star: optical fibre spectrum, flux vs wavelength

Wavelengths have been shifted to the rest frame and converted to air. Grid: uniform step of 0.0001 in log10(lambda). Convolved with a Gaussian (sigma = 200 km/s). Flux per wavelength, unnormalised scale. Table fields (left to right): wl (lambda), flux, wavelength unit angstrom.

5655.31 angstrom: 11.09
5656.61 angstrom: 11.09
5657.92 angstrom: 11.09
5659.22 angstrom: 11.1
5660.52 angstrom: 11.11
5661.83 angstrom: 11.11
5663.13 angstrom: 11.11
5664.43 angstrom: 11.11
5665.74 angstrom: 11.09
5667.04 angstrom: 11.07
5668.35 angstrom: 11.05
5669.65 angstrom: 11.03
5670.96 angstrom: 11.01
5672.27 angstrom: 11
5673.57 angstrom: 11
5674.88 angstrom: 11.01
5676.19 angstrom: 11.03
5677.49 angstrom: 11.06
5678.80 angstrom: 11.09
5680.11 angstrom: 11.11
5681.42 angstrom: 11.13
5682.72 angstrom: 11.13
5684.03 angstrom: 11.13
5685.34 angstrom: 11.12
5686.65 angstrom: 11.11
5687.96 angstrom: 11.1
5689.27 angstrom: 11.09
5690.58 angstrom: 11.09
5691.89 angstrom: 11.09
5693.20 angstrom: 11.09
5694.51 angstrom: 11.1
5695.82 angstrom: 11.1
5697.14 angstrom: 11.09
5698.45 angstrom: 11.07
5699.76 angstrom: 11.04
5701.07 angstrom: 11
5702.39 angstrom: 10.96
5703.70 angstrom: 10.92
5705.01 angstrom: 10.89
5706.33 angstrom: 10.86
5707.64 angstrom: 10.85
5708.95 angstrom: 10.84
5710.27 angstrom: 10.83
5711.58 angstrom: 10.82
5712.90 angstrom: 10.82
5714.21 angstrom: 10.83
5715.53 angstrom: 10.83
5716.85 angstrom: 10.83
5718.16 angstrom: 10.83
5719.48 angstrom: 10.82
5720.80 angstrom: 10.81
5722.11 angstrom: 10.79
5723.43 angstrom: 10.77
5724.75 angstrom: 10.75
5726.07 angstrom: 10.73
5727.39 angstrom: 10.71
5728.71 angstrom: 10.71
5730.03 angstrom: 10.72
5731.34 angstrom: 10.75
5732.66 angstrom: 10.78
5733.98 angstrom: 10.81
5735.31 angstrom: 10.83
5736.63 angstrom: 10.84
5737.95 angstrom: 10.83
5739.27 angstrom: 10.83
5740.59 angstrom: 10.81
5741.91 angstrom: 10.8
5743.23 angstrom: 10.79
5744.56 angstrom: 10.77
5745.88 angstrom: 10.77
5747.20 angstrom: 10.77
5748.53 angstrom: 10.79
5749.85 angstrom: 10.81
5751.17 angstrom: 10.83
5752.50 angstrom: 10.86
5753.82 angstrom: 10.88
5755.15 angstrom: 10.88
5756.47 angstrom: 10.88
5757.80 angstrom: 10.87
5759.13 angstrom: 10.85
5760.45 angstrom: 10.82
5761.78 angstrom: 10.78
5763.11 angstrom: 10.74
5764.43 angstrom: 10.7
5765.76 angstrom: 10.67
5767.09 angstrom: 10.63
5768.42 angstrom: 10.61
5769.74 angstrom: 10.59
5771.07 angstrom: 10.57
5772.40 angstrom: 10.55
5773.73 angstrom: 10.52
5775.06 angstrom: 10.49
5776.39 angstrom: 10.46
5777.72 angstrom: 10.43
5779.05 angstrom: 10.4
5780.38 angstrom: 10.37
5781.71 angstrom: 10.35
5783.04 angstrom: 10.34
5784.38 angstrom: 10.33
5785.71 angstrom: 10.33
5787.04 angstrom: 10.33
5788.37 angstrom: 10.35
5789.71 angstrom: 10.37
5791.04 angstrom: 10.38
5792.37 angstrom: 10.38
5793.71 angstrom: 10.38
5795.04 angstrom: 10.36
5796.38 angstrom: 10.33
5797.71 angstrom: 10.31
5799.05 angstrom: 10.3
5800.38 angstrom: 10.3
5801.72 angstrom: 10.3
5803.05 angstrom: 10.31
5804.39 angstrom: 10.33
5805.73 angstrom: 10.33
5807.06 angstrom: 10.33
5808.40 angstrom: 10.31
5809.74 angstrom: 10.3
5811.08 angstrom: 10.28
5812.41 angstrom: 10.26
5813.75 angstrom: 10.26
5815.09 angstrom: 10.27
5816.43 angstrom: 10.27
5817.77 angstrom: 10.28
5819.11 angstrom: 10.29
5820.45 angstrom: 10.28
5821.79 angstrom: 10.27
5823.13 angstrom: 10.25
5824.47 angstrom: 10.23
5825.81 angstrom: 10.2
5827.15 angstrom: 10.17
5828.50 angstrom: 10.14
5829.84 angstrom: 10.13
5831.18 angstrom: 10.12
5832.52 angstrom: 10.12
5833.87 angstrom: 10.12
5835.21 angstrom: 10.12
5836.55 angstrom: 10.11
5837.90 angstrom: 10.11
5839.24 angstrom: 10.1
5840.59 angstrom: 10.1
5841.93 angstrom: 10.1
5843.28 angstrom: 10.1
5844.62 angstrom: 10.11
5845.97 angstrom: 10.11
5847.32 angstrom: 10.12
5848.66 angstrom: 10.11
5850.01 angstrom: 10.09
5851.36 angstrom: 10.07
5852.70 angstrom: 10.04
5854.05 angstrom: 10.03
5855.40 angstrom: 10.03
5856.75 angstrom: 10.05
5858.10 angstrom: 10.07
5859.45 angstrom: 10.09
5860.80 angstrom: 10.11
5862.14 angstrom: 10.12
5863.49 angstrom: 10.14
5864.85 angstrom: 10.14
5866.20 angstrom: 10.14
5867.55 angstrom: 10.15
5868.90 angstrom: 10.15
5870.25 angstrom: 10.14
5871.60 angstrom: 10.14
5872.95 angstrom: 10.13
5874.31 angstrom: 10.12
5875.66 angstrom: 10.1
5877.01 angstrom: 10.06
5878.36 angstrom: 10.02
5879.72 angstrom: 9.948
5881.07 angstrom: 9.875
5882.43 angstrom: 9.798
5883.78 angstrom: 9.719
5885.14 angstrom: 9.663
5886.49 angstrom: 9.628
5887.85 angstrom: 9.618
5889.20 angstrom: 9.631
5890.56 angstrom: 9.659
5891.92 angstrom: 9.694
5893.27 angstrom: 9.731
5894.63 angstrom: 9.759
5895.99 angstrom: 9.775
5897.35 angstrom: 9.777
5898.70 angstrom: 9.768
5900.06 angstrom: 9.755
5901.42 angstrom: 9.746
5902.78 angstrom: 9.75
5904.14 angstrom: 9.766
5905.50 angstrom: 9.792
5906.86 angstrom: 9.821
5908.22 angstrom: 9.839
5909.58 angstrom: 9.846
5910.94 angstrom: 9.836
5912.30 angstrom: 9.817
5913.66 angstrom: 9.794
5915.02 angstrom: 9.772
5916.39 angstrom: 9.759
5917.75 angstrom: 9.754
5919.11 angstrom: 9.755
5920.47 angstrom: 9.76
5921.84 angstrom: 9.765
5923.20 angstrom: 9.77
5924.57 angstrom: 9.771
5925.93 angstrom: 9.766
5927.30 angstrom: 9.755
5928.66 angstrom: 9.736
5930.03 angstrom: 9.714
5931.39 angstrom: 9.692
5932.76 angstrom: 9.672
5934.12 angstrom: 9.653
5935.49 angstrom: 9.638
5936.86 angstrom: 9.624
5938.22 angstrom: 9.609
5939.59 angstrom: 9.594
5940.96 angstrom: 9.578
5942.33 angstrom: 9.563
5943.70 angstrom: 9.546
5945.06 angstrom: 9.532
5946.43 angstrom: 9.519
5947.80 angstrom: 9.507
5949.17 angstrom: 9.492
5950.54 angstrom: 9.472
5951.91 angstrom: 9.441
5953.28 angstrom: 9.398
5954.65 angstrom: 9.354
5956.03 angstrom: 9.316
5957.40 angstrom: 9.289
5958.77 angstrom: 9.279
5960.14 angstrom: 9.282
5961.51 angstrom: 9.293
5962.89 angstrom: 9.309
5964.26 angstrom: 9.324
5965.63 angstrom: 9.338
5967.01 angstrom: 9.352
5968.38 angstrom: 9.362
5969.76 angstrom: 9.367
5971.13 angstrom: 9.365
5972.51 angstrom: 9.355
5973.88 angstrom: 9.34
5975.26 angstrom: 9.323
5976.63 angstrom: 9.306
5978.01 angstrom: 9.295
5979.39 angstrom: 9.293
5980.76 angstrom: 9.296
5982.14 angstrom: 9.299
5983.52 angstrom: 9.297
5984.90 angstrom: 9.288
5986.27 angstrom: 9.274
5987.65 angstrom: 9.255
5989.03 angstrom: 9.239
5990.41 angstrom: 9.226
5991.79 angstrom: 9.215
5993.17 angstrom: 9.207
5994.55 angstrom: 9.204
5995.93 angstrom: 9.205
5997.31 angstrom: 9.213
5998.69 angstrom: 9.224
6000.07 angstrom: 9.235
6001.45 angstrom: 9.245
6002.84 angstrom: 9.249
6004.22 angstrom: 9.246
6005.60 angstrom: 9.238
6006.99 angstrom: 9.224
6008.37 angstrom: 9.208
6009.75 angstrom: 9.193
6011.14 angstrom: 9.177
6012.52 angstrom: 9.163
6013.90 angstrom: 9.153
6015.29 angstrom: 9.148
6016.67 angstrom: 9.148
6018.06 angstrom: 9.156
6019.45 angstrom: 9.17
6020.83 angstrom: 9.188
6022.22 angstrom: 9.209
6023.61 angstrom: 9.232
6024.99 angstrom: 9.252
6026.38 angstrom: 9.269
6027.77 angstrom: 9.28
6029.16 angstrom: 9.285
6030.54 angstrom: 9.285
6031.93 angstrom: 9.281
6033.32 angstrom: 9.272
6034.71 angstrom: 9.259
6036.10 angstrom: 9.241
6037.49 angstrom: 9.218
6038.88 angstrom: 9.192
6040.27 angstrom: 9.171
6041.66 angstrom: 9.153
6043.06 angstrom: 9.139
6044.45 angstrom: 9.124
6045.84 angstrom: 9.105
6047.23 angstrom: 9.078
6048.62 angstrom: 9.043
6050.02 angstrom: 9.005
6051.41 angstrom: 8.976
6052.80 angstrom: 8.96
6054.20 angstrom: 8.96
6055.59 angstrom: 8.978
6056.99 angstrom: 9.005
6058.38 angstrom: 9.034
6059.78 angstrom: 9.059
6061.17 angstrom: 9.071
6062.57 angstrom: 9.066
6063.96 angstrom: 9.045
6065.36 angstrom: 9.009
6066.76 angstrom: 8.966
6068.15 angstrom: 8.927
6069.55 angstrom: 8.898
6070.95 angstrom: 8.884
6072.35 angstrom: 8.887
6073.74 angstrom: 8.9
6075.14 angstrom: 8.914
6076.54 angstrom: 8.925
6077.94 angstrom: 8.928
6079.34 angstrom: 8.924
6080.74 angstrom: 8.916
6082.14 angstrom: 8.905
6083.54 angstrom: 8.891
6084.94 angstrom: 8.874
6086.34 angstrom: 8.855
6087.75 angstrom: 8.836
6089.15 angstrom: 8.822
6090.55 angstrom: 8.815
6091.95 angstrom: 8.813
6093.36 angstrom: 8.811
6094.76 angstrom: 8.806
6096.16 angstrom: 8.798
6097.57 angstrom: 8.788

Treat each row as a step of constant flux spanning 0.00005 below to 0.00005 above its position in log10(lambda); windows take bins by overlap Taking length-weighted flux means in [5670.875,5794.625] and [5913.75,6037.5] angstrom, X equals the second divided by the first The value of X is 0.9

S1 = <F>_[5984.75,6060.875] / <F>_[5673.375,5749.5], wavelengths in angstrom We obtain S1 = 0.8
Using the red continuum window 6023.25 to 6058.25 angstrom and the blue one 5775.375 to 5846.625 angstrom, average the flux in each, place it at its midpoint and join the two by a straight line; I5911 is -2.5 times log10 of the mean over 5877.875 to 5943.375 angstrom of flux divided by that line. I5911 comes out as 0.00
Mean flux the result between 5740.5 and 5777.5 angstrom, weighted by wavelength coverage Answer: 10.7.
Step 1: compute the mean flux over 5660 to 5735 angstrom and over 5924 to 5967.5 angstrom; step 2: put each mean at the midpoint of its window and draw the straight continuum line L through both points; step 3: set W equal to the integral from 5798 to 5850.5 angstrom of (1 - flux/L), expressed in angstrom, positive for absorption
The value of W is 0.1 angstrom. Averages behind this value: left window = 11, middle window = 10.2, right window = 9.51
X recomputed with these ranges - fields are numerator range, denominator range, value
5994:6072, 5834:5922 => 0.92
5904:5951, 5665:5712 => 0.88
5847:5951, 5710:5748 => 0.91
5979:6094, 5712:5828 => 0.86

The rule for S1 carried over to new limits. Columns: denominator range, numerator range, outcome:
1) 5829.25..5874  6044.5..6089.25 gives 0.89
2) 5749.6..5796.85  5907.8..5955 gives 0.91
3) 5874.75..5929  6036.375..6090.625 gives 0.92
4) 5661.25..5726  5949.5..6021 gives 0.84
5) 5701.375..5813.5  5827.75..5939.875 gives 0.93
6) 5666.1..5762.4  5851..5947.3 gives 0.90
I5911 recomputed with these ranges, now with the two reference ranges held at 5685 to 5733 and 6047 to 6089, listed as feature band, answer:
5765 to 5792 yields 0.01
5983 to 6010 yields 0.01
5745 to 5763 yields -0.02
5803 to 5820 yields 0.01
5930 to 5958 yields 0.01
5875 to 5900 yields 0.02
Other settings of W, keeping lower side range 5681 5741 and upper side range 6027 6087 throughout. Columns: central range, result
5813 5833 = 0.2 angstrom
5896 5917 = 0.1 angstrom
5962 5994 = 0.6 angstrom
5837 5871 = 0.1 angstrom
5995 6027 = 0.3 angstrom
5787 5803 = 0.2 angstrom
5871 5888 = 0.1 angstrom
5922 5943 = 0.1 angstrom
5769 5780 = 0.1 angstrom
